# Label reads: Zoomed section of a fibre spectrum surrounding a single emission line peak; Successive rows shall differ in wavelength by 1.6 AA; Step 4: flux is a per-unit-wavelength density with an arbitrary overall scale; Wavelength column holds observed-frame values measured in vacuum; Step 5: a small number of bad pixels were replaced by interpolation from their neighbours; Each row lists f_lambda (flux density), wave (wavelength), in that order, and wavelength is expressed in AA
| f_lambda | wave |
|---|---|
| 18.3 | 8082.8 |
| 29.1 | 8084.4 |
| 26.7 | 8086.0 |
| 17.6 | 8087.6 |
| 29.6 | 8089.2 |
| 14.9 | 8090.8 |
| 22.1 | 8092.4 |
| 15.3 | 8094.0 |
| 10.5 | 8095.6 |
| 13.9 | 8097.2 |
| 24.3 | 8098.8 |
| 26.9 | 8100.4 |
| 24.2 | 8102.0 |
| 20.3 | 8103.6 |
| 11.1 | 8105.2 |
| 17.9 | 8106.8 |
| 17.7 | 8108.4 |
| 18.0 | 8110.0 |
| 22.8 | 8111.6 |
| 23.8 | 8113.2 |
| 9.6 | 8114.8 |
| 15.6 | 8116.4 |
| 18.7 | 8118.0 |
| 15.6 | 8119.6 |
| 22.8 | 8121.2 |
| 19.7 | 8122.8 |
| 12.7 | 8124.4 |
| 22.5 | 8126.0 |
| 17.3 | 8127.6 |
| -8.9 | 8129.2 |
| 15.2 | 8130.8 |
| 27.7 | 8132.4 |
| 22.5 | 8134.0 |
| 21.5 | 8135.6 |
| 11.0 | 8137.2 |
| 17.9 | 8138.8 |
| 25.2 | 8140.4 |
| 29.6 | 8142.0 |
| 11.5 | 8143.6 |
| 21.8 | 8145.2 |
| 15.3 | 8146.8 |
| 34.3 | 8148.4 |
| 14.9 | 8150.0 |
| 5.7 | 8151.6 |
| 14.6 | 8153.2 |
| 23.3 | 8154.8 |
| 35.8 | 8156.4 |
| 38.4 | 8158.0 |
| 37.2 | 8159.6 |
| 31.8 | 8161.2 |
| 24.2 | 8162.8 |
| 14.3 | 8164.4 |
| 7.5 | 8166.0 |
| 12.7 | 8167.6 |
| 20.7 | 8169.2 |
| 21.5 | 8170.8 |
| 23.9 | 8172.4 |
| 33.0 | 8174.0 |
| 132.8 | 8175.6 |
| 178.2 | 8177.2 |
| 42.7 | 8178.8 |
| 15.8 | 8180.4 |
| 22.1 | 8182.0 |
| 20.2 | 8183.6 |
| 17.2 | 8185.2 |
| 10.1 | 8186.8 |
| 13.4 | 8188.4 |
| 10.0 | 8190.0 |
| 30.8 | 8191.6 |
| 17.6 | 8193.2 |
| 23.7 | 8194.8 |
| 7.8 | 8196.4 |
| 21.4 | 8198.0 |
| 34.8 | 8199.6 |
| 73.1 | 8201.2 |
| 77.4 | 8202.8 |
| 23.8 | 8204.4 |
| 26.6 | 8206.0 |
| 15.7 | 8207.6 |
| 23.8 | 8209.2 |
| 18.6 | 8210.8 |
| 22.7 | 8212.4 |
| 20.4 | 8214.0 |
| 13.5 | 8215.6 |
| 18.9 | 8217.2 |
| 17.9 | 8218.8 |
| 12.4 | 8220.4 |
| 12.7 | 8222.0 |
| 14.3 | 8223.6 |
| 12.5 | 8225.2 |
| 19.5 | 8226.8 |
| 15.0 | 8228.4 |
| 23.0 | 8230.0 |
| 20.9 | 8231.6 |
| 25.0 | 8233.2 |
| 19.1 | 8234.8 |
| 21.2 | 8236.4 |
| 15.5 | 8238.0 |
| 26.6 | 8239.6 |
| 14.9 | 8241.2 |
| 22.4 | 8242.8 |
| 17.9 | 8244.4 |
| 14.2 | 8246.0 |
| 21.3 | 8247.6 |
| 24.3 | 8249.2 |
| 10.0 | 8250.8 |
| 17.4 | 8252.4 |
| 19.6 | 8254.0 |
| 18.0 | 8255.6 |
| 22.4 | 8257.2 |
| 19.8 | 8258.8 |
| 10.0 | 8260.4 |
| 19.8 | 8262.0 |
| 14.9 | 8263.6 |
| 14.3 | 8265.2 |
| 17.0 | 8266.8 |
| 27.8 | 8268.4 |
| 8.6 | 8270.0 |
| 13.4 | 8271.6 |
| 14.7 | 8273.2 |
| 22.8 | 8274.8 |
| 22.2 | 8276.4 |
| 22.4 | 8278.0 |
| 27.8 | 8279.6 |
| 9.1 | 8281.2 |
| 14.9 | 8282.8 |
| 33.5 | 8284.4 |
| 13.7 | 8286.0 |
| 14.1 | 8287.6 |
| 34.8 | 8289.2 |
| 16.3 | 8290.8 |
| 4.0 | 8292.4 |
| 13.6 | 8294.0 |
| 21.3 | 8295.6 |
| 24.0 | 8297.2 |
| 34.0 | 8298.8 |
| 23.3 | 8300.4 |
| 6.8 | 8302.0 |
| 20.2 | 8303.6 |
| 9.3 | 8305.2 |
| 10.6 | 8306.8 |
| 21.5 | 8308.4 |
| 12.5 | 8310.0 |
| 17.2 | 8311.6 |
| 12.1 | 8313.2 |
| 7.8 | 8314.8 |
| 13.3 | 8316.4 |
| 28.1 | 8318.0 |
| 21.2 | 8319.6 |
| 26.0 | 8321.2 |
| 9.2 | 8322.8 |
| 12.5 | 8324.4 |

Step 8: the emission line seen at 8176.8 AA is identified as H-alpha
